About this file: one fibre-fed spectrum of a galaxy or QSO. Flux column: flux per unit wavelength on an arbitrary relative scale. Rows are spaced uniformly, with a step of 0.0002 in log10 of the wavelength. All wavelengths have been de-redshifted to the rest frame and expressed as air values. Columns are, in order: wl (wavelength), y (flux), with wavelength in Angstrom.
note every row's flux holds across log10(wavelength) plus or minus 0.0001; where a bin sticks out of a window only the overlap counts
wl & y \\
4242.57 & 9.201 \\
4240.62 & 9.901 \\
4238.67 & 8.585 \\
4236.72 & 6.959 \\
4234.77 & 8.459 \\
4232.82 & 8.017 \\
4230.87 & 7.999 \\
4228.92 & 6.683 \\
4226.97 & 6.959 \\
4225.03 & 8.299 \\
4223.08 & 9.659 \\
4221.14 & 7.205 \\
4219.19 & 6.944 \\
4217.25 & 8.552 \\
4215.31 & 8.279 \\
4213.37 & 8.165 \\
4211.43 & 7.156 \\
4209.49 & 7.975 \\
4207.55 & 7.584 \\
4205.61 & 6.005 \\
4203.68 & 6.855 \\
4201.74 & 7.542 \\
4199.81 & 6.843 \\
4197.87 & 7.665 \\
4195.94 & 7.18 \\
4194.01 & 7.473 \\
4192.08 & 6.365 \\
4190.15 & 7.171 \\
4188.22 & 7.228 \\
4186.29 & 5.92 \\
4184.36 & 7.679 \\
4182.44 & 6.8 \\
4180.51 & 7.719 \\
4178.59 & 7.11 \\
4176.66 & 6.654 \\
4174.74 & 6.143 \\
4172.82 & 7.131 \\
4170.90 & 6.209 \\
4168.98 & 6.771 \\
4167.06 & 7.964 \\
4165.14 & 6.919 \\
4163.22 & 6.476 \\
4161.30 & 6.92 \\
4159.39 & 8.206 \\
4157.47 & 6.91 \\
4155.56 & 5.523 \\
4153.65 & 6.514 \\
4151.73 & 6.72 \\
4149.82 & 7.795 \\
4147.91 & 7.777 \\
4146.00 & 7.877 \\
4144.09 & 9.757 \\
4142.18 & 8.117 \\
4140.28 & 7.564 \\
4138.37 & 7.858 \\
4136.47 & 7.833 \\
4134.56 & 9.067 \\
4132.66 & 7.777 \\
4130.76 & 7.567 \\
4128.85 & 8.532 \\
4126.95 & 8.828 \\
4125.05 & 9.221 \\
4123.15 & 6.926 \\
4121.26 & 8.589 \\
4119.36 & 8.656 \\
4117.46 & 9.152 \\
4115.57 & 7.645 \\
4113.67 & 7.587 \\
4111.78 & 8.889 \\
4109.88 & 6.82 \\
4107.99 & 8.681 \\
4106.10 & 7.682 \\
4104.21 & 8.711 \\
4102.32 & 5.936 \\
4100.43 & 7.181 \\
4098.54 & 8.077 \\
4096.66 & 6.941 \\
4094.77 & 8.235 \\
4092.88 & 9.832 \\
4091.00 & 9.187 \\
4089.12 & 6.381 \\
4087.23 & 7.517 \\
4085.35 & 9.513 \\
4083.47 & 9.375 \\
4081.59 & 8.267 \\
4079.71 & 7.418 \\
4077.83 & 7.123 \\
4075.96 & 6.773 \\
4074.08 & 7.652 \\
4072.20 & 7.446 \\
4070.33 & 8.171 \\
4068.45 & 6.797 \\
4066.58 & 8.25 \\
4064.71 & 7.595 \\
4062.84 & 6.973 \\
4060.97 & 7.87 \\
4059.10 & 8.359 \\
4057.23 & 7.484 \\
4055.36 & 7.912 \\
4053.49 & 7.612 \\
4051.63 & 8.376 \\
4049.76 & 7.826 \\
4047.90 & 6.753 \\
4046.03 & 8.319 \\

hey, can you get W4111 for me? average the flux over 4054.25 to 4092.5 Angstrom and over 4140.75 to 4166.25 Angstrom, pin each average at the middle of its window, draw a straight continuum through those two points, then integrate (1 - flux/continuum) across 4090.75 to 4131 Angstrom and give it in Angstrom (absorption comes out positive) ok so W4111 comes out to -2.7 Angstrom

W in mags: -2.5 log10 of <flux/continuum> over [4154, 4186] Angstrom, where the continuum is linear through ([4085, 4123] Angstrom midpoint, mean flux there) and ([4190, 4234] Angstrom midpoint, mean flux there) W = 0.12 mag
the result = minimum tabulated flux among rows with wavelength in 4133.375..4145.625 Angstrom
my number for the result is 7.564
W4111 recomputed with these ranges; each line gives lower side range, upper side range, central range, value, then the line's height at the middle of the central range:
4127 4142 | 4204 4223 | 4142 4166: 2.0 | 7.97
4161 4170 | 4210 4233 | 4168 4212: 2.1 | 7.36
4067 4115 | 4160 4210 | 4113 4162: -2.9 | 7.44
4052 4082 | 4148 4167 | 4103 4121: -2.2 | 7.3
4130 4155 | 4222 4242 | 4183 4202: 2.2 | 8.02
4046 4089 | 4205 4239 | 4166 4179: 1.5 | 7.75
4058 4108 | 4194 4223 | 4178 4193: 1.1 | 7.56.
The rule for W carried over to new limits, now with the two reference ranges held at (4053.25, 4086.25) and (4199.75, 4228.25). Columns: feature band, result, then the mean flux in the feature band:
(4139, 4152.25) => -0.04 mag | 7.98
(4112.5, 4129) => -0.08 mag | 8.35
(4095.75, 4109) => 0.02 mag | 7.6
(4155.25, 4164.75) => 0.12 mag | 6.9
